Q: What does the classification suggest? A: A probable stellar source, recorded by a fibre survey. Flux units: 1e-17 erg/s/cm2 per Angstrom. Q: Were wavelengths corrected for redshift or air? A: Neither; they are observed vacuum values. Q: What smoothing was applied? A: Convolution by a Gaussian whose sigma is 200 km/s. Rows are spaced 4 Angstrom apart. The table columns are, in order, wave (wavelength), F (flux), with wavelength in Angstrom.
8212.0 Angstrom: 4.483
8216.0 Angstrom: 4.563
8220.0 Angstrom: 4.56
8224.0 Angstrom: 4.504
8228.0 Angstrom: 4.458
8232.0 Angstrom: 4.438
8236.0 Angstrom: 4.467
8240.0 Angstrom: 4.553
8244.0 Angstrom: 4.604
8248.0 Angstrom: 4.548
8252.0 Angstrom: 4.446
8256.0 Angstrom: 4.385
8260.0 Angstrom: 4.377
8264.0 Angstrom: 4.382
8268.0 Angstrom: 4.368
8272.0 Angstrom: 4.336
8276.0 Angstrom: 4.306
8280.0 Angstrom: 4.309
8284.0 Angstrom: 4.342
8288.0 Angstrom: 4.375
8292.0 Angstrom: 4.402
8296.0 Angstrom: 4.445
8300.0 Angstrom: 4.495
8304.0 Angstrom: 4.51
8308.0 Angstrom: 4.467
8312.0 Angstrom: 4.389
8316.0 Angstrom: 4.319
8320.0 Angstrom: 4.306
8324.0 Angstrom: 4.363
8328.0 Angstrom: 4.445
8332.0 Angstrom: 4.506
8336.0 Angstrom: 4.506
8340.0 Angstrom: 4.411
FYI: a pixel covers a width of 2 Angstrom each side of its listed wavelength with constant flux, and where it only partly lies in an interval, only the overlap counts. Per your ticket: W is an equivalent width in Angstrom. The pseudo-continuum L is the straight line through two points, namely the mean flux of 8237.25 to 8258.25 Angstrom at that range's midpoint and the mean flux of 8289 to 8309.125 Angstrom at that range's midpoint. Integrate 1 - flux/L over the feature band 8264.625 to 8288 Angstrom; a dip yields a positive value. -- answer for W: 0.7 Angstrom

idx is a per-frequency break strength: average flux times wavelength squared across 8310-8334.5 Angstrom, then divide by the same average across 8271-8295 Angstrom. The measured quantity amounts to 1.0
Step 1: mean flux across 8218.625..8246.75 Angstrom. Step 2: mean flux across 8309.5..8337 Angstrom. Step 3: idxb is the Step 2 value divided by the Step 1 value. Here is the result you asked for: 1.0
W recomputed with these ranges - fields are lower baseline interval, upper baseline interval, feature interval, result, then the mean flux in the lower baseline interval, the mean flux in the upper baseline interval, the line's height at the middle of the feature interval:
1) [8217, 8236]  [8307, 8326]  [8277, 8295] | 0.20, 4.49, 4.36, 4.41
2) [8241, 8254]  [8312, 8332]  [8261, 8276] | 0.45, 4.53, 4.38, 4.49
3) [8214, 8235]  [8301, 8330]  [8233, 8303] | 0.53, 4.5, 4.4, 4.46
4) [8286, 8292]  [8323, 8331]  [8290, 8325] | -0.08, 4.38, 4.42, 4.4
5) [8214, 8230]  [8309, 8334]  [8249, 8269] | 0.32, 4.52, 4.39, 4.47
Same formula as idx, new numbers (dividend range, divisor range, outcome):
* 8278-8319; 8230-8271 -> 1.00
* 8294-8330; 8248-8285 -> 1.02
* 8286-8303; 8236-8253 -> 0.99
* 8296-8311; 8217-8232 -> 1.01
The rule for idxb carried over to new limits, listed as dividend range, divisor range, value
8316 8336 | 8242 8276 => 1.00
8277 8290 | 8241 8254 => 0.96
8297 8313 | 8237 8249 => 0.98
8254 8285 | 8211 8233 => 0.97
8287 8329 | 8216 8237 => 0.98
